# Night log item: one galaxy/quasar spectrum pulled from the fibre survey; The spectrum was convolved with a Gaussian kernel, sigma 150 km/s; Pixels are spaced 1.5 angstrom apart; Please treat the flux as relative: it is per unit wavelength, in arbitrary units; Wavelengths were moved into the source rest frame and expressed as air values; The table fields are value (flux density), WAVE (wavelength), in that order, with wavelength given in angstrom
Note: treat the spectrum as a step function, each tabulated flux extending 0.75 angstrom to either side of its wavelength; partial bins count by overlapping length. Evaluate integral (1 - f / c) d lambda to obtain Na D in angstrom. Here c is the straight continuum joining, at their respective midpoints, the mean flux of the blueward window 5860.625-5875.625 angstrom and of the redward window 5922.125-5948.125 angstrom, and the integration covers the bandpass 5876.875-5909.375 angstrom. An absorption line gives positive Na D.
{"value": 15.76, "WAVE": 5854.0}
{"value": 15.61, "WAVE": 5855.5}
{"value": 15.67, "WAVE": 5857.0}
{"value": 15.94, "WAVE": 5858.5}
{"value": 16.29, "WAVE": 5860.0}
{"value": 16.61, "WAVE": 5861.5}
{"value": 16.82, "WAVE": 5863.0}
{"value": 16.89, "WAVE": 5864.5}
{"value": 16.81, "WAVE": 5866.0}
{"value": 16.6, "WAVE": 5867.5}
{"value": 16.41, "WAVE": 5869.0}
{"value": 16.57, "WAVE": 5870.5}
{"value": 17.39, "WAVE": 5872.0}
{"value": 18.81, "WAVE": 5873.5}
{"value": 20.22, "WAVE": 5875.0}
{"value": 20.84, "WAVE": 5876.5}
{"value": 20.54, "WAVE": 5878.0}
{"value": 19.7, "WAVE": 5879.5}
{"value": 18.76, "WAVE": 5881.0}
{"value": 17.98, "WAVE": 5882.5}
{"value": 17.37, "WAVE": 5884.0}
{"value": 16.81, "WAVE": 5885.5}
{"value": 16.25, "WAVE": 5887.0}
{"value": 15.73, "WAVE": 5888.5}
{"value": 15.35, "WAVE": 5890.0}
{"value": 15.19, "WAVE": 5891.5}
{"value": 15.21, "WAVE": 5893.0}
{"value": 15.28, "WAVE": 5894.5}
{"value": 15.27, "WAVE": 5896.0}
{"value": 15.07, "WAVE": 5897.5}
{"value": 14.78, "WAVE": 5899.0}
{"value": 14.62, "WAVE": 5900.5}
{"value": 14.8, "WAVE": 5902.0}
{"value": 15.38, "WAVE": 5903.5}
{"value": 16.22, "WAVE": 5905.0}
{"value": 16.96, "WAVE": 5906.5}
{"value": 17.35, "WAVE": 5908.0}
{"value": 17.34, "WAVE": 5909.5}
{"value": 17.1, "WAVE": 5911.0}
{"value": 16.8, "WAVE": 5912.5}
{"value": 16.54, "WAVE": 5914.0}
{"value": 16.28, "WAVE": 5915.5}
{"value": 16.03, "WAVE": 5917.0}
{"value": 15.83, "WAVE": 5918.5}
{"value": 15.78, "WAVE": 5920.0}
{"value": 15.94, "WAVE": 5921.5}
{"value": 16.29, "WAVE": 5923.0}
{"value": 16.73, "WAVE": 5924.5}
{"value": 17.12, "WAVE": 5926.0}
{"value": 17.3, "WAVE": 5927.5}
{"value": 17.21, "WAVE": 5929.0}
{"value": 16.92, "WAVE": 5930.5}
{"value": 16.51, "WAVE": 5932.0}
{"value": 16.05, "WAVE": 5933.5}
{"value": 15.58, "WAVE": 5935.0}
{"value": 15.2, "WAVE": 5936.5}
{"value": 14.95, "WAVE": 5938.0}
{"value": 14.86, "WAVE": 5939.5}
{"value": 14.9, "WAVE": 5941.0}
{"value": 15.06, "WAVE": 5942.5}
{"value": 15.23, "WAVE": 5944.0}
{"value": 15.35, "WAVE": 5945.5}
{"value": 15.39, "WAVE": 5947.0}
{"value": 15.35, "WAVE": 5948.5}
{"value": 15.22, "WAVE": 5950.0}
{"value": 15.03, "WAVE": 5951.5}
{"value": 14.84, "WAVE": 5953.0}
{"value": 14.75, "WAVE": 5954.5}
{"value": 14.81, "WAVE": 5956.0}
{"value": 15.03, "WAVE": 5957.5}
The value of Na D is 0.6 angstrom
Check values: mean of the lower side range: 17.3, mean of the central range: 16.5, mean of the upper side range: 15.9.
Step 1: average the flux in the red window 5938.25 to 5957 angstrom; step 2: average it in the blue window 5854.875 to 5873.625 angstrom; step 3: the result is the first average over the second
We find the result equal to 0.91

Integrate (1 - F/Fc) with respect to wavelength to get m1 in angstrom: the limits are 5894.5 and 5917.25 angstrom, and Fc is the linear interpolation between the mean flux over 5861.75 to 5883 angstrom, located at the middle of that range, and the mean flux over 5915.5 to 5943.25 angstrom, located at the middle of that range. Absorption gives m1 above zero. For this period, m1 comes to 1.2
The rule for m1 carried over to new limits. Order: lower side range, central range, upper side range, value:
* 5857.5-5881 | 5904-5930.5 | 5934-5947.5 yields -1.0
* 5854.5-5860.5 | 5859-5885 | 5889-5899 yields -3.8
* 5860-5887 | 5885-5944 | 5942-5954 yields 1.5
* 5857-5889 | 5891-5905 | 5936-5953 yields 1.3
